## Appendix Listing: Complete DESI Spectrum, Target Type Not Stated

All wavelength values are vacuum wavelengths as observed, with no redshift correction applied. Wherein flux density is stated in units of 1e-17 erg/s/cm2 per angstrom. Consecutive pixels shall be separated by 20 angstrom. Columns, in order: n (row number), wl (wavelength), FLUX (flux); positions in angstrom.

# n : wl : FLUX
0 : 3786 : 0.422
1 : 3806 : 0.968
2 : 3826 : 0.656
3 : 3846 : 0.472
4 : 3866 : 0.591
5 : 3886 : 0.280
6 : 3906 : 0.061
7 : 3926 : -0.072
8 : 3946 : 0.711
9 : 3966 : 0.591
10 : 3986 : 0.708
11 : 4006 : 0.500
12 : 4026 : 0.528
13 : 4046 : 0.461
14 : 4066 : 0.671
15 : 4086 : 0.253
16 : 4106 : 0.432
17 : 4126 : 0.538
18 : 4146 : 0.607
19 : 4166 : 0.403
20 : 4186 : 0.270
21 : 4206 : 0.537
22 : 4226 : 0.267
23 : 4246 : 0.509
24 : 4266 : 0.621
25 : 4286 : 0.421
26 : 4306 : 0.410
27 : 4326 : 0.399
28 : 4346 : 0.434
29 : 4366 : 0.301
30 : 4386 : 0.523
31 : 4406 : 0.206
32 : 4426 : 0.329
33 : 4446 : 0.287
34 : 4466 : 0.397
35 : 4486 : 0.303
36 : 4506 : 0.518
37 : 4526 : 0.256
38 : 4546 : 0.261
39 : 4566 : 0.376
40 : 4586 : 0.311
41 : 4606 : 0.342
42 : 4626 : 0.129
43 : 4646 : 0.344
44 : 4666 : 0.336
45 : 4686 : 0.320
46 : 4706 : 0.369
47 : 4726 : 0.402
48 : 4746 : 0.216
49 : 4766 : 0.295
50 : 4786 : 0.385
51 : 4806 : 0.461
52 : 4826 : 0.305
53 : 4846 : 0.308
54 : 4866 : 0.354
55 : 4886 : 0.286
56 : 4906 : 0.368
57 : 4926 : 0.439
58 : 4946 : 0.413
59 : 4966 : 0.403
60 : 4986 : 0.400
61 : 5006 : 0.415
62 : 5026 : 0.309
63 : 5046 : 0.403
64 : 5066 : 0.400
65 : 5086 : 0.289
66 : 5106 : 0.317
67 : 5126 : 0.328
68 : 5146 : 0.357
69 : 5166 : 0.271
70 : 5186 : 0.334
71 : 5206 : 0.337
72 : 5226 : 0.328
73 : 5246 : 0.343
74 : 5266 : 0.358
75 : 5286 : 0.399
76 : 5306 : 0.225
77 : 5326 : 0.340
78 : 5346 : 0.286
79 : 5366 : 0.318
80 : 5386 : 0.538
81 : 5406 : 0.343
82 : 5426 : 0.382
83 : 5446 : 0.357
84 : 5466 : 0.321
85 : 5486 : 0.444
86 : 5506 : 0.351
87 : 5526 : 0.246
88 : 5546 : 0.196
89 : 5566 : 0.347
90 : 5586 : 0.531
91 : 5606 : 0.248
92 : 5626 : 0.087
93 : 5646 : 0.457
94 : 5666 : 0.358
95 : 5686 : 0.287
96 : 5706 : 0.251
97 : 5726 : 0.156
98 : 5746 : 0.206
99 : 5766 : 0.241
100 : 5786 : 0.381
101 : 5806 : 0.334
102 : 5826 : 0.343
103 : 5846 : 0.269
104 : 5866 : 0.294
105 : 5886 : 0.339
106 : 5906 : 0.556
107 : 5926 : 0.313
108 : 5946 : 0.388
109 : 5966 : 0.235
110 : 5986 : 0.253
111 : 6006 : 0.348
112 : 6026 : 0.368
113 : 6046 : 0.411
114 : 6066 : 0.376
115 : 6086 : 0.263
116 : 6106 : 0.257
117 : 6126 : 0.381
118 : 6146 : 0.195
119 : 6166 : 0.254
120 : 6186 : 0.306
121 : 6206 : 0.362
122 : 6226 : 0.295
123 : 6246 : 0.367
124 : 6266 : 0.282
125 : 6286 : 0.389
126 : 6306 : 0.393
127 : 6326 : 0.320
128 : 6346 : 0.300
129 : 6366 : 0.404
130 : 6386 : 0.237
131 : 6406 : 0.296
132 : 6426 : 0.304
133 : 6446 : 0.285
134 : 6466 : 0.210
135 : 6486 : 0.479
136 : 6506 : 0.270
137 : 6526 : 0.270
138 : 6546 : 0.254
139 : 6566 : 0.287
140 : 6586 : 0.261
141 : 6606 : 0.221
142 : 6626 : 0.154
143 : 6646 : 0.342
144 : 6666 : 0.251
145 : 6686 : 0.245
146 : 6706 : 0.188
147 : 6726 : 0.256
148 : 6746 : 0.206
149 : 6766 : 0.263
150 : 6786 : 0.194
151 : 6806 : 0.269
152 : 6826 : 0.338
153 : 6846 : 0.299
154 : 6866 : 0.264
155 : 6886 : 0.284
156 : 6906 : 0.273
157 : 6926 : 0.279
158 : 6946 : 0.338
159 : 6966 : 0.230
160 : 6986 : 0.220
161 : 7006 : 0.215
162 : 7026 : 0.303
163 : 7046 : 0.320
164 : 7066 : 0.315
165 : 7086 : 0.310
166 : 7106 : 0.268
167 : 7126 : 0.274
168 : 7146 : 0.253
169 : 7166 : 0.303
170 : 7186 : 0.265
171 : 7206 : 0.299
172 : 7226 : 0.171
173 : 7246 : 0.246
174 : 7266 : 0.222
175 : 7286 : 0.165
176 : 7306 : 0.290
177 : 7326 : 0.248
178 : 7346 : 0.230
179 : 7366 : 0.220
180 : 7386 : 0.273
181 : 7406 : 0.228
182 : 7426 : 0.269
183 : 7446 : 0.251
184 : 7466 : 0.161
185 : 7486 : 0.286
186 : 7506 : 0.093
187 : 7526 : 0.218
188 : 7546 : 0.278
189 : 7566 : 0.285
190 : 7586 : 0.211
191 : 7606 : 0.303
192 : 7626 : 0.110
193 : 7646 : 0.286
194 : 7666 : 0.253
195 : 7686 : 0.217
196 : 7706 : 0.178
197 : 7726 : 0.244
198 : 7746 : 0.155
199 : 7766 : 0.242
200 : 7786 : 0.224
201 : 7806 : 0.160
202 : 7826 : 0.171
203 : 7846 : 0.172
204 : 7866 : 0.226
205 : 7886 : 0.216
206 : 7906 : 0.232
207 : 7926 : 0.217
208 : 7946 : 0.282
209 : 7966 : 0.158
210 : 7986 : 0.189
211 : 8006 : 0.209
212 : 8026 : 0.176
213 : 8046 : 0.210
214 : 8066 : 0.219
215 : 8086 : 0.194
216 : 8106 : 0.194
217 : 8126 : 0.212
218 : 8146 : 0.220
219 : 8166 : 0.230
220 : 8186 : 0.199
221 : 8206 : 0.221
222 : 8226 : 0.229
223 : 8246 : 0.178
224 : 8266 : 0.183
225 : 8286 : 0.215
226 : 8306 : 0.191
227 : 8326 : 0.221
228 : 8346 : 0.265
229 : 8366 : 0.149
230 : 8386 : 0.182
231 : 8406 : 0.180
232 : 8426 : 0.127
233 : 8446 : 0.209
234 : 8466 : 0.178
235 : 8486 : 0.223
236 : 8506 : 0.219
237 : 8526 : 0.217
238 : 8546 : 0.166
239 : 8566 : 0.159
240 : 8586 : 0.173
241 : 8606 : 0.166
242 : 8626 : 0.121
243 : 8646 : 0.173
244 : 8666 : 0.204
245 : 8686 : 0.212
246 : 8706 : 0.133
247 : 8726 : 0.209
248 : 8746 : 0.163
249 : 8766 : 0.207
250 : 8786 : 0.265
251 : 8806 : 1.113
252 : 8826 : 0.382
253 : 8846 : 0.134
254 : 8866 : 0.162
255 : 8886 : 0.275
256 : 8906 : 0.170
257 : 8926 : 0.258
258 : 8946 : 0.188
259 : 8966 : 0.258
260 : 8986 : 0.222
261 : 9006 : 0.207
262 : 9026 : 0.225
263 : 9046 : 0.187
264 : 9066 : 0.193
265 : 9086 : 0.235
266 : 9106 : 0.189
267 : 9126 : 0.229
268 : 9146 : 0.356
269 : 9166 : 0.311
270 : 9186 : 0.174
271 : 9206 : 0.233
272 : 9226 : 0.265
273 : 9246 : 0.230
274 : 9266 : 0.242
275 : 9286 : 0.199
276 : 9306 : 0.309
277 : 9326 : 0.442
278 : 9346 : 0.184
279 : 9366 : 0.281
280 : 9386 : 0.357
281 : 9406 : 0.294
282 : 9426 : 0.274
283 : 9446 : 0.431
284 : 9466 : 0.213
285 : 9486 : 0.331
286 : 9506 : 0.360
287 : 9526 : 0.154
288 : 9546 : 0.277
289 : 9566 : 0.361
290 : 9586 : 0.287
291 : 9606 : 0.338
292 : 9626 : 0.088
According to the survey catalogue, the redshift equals 1.36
